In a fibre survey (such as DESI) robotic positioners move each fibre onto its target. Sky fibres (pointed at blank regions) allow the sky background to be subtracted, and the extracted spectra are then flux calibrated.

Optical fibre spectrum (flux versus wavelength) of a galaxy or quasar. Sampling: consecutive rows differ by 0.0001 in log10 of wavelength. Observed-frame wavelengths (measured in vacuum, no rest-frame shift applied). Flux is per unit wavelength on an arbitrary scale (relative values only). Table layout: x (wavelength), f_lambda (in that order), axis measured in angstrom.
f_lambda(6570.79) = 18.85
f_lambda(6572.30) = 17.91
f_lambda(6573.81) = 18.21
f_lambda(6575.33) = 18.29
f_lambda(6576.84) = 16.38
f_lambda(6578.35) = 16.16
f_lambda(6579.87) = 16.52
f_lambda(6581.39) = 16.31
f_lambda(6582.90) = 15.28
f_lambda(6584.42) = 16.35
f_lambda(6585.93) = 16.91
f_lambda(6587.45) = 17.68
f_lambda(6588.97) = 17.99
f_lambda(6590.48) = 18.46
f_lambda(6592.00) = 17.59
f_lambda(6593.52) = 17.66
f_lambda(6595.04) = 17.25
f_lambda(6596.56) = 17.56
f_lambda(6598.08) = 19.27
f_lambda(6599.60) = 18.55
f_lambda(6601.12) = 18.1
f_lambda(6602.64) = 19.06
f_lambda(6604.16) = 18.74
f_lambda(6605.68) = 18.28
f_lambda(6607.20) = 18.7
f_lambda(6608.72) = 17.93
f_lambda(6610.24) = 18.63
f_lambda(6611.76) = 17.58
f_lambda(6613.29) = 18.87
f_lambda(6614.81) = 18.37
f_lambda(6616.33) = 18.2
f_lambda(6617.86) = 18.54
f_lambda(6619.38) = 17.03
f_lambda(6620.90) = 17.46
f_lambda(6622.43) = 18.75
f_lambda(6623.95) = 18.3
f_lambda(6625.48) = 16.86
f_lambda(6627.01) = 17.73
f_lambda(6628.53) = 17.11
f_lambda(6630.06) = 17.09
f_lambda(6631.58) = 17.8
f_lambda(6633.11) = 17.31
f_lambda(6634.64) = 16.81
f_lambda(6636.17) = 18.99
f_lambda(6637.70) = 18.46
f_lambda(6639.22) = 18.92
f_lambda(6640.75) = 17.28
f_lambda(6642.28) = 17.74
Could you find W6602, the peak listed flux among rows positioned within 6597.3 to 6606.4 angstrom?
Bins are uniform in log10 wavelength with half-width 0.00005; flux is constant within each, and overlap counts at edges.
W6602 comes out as 19.27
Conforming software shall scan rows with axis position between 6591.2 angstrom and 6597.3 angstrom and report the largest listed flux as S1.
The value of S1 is 17.66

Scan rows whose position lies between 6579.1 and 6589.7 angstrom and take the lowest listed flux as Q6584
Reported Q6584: 15.28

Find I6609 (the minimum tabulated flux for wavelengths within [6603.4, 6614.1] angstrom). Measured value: 17.58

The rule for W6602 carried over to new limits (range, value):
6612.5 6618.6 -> 18.87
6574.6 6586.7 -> 18.29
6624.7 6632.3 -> 17.8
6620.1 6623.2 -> 18.75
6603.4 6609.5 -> 18.74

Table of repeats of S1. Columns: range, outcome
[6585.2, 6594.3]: 18.46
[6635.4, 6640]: 18.99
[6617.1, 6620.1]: 18.54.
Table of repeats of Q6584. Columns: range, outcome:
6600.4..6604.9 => 18.1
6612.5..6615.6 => 18.37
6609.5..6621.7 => 17.03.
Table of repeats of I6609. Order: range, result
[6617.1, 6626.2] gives 16.86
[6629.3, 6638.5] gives 16.81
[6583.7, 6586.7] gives 16.35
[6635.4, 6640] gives 18.46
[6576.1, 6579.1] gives 16.16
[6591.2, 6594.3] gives 17.59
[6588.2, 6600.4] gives 17.25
